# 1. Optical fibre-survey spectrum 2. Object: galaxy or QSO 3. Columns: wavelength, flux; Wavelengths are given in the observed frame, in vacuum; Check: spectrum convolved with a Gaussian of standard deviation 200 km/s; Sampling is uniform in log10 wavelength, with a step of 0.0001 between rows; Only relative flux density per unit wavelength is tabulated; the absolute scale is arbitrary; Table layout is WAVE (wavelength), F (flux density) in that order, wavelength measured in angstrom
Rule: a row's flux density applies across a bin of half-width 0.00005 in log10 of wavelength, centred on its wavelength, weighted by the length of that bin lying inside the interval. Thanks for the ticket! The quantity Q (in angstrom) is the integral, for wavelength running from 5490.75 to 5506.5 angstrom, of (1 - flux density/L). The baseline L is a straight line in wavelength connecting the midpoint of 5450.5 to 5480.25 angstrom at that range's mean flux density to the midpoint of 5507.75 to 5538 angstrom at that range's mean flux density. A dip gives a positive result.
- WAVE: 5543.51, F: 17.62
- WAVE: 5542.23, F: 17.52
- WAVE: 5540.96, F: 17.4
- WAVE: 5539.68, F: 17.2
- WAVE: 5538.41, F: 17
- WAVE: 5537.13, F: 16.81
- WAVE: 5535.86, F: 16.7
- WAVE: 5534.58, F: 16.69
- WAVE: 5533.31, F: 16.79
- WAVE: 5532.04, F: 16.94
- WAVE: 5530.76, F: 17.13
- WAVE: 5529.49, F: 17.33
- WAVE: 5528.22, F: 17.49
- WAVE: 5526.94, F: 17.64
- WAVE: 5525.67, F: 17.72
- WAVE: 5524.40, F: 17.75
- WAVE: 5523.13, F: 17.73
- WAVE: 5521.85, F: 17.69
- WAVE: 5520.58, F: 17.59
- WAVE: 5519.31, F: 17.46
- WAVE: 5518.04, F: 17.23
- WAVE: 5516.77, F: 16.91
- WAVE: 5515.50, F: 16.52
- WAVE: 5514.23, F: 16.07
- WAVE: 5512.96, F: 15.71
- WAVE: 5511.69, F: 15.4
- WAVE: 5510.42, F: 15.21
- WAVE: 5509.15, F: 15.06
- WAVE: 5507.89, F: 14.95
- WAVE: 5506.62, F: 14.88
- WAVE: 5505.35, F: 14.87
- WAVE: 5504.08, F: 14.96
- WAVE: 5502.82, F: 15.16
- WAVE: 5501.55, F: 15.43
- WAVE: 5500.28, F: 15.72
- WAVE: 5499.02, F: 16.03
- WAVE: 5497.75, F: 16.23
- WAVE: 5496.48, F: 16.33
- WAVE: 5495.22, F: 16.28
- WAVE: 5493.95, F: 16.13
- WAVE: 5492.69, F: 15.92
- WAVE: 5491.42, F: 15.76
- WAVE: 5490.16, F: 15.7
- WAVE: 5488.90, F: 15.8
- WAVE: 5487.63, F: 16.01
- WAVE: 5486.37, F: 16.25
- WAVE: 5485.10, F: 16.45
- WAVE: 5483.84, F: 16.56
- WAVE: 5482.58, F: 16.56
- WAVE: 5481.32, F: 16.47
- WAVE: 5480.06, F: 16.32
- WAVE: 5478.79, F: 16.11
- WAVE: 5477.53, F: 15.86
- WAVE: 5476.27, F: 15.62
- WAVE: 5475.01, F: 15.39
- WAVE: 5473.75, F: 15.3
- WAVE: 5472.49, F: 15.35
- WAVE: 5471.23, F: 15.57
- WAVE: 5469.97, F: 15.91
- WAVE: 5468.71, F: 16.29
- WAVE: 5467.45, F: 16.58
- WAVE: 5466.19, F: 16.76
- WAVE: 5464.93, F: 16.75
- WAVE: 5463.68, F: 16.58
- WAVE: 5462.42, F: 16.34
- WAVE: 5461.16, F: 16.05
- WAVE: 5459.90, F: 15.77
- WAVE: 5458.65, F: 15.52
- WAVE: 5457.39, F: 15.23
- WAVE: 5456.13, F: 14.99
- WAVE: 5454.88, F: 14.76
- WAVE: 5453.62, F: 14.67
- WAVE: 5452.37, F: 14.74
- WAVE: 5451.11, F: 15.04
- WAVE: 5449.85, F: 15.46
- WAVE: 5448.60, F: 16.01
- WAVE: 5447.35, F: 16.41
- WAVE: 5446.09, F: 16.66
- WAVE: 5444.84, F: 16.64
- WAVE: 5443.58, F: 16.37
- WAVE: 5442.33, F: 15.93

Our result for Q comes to 0.6 angstrom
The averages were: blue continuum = 15.7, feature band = 15.7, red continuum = 16.8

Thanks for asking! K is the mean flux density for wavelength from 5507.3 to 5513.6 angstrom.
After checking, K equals 15.3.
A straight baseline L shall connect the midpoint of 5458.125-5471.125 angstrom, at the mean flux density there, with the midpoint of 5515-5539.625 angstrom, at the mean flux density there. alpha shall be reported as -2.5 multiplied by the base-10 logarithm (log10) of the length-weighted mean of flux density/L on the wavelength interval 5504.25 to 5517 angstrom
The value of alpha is 0.098 mag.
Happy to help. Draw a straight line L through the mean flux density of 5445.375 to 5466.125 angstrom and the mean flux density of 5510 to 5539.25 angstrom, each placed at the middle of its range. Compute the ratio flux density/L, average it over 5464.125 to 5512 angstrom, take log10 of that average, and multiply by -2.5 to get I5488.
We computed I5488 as 0.03 mag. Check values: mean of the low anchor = 15.7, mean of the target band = 15.8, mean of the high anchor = 17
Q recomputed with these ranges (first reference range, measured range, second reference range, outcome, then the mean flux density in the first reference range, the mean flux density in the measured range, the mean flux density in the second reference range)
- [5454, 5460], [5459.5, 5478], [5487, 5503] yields -0.73 angstrom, 15.2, 16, 15.9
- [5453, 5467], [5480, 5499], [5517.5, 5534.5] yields 0.38 angstrom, 15.8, 16.2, 17.4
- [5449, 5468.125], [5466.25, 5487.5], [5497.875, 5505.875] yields -0.65 angstrom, 15.7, 16.1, 15.4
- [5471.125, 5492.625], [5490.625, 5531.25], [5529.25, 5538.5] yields 0.42 angstrom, 16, 16.3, 16.9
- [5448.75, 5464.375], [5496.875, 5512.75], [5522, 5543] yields 1.19 angstrom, 15.5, 15.3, 17.3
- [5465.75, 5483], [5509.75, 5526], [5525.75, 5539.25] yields -0.01 angstrom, 16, 16.8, 17.1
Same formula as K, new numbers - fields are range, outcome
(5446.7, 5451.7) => 15.7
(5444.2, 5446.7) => 16.6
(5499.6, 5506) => 15.2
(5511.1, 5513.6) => 15.6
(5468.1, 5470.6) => 16.1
